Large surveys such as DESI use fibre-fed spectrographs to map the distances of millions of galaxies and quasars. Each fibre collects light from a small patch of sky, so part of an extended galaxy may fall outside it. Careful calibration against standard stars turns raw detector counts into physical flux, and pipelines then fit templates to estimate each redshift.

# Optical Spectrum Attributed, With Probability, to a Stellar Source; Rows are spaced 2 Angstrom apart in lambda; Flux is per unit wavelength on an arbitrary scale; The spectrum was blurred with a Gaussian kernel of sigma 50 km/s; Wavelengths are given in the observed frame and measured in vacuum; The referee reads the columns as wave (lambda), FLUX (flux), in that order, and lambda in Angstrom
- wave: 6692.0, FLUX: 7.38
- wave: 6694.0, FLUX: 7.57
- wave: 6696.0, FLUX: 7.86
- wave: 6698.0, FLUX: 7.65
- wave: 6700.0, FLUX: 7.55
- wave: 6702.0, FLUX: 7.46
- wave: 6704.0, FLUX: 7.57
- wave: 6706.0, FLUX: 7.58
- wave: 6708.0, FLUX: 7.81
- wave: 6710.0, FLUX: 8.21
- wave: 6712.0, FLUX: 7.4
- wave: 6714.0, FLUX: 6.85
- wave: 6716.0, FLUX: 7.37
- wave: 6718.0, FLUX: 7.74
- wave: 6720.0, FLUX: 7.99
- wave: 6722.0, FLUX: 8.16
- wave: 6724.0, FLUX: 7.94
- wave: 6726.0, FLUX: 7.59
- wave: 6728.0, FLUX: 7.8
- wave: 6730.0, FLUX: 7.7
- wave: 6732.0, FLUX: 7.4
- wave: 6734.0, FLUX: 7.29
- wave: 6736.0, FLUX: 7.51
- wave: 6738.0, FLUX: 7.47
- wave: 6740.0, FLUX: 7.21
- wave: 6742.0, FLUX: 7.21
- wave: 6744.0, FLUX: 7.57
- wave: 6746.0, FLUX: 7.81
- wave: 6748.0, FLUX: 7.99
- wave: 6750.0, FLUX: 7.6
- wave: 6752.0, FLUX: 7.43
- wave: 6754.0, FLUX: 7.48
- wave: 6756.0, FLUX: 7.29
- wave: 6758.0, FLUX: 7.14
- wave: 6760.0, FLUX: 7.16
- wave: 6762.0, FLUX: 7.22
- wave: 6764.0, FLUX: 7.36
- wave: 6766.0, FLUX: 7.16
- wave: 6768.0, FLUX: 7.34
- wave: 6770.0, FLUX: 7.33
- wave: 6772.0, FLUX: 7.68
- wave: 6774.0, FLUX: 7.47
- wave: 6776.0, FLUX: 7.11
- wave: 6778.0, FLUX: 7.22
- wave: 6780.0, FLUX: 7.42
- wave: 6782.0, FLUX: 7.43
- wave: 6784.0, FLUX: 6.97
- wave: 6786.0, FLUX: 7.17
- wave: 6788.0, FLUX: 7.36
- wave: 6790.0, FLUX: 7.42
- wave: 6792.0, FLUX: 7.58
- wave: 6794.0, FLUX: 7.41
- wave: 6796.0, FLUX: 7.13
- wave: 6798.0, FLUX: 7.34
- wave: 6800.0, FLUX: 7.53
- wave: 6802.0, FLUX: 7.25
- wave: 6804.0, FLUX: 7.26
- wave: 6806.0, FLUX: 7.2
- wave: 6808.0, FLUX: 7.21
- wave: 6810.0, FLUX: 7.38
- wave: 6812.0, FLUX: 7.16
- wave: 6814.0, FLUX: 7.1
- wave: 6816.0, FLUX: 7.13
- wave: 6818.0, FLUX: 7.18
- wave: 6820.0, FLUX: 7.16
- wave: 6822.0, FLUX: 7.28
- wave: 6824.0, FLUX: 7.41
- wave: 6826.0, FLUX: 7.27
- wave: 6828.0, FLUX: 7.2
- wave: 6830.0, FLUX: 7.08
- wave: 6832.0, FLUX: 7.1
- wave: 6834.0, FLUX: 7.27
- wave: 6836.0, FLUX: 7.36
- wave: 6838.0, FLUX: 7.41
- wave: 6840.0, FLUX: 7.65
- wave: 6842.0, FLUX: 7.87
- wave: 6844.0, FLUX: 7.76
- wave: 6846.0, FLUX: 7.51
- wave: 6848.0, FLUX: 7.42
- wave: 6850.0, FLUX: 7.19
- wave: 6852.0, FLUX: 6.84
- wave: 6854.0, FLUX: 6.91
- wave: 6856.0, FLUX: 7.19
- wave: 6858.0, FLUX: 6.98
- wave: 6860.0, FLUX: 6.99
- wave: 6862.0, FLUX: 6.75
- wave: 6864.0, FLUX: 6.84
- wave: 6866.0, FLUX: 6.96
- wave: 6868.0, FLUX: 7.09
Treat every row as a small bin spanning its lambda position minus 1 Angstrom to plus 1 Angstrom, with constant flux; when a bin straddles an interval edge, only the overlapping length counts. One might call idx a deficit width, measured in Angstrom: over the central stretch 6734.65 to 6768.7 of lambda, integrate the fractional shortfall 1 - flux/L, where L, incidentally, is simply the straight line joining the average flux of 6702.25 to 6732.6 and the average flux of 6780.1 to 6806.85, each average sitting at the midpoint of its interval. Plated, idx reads 0.47 Angstrom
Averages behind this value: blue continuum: 7.67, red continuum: 7.32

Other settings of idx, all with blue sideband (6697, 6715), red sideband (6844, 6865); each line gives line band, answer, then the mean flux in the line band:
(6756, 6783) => 0.2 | 7.31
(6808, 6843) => -0.5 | 7.29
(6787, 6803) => -0.2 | 7.38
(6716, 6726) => -0.5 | 7.86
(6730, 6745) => 0.1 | 7.4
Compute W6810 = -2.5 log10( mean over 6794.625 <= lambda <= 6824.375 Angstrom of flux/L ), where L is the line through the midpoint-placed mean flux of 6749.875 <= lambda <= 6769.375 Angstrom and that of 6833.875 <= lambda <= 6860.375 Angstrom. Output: 0.010 mag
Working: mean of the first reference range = 7.31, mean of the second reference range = 7.32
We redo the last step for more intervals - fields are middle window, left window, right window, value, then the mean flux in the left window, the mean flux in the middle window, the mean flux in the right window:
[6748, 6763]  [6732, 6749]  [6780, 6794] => 0.01 mag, 7.5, 7.38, 7.33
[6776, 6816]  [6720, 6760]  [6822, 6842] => 0.02 mag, 7.56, 7.28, 7.33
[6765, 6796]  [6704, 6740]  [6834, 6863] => 0.02 mag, 7.62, 7.33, 7.27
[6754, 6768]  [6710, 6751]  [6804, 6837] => 0.03 mag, 7.6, 7.25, 7.22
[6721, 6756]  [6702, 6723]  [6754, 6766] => -0.02 mag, 7.66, 7.59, 7.25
